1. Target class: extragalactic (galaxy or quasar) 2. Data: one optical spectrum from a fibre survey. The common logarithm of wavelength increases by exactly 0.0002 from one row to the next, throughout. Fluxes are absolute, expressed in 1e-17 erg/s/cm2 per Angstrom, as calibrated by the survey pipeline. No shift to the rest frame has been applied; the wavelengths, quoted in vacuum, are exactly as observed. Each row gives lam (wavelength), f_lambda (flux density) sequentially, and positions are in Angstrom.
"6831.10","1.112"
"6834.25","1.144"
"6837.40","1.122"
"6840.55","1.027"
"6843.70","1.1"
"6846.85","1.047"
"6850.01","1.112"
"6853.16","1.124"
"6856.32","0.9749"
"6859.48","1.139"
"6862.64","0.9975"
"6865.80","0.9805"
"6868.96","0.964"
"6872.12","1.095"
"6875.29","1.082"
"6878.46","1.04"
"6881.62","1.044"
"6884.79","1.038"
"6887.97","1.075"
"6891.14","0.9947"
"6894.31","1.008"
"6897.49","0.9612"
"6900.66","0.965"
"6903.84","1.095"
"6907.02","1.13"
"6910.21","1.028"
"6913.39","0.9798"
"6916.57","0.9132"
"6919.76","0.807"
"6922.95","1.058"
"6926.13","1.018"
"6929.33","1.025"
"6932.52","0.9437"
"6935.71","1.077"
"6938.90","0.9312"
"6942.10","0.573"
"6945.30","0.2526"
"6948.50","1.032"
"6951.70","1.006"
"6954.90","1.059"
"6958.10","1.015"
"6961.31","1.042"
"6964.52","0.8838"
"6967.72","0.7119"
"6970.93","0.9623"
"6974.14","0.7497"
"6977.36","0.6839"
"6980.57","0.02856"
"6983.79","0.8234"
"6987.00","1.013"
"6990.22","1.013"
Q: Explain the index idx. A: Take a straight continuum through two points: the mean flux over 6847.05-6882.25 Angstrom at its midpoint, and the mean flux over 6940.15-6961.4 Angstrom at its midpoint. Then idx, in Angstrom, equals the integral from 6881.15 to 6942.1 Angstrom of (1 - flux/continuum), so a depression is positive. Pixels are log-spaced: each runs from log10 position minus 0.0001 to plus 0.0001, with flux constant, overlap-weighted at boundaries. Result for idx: -3.7 Angstrom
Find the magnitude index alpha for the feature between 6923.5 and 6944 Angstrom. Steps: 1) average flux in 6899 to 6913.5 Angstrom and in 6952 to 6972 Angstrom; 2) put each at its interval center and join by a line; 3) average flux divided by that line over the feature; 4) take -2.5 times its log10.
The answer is 0.08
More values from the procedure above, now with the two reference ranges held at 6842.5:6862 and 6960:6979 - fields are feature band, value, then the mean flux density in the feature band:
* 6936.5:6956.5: 0.08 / 0.82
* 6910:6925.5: -0.02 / 0.955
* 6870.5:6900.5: -0.03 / 1.03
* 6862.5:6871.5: 0.06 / 0.991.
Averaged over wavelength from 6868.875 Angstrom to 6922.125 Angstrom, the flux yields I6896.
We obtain 1.01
